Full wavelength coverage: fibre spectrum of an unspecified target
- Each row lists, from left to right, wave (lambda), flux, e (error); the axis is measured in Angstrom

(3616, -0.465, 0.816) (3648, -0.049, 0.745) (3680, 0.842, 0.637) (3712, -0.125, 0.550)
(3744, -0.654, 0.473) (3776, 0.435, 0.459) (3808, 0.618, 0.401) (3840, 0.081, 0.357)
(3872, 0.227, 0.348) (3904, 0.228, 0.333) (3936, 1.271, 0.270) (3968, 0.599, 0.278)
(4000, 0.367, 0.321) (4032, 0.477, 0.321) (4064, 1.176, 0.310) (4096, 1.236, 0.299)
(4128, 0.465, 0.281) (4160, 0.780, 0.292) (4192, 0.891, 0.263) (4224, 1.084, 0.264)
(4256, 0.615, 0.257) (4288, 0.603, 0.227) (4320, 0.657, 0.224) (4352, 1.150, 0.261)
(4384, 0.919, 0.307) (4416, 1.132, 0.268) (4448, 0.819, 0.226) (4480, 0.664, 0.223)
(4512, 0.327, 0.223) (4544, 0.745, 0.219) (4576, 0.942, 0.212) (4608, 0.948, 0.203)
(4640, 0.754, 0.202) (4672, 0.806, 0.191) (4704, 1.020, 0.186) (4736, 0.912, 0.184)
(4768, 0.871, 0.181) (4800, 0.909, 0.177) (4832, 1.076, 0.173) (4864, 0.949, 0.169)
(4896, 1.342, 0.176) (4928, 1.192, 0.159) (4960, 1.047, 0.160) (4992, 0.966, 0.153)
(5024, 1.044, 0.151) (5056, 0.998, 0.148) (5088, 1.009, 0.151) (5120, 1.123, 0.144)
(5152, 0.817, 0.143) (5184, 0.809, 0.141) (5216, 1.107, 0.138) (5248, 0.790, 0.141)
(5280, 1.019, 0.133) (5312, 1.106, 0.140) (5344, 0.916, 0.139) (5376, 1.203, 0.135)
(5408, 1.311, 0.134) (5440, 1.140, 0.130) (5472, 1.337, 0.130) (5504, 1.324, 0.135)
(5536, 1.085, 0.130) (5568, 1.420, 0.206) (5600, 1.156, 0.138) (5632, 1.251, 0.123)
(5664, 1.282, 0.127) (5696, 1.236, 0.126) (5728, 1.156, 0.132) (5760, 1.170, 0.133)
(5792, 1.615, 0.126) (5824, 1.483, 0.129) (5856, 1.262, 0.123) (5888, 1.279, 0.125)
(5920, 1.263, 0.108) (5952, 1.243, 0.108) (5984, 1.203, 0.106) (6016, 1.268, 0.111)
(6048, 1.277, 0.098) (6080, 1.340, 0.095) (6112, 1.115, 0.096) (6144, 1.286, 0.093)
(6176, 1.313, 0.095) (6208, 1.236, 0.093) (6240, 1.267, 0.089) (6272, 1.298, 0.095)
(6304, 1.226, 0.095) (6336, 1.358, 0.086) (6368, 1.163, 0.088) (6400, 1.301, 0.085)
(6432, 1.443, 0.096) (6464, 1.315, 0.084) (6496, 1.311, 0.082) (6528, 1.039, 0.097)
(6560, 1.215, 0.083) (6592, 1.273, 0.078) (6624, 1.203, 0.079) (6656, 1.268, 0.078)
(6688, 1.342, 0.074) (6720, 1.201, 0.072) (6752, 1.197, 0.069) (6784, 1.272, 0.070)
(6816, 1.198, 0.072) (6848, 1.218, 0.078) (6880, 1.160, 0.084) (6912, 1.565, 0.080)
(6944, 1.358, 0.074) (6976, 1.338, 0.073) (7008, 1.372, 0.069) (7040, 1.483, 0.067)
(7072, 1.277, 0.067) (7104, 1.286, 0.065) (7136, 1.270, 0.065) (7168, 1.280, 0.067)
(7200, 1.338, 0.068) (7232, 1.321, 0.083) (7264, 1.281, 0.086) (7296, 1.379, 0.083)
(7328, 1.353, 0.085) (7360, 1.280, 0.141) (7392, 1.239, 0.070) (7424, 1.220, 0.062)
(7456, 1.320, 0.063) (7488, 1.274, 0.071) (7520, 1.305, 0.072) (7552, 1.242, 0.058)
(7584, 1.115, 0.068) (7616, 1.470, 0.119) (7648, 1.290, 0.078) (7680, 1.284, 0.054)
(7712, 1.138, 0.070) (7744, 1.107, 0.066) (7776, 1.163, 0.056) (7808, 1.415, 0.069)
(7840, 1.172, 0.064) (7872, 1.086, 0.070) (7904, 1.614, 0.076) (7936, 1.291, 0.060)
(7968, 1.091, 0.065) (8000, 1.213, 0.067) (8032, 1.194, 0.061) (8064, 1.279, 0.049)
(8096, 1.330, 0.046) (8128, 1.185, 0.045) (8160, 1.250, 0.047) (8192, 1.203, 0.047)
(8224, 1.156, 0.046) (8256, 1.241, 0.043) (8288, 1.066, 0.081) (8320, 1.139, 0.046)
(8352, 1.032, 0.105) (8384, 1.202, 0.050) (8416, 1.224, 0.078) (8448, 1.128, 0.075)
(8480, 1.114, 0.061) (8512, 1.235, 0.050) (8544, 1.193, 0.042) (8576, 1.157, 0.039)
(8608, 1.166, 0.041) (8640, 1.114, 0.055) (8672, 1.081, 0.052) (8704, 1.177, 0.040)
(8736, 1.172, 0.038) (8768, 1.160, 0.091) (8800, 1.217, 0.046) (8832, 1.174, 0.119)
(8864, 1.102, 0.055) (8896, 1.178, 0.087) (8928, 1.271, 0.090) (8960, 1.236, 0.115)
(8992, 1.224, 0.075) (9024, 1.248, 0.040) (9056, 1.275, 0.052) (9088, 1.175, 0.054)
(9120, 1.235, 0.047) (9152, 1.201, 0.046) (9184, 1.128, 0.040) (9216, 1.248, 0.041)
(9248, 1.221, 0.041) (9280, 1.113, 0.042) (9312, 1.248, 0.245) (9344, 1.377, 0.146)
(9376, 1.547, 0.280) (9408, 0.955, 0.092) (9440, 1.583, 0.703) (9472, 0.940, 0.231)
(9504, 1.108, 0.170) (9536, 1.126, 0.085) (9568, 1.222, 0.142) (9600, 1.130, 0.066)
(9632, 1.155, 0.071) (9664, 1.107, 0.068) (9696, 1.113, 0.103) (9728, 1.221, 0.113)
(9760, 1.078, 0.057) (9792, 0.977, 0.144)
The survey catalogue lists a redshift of 0.21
